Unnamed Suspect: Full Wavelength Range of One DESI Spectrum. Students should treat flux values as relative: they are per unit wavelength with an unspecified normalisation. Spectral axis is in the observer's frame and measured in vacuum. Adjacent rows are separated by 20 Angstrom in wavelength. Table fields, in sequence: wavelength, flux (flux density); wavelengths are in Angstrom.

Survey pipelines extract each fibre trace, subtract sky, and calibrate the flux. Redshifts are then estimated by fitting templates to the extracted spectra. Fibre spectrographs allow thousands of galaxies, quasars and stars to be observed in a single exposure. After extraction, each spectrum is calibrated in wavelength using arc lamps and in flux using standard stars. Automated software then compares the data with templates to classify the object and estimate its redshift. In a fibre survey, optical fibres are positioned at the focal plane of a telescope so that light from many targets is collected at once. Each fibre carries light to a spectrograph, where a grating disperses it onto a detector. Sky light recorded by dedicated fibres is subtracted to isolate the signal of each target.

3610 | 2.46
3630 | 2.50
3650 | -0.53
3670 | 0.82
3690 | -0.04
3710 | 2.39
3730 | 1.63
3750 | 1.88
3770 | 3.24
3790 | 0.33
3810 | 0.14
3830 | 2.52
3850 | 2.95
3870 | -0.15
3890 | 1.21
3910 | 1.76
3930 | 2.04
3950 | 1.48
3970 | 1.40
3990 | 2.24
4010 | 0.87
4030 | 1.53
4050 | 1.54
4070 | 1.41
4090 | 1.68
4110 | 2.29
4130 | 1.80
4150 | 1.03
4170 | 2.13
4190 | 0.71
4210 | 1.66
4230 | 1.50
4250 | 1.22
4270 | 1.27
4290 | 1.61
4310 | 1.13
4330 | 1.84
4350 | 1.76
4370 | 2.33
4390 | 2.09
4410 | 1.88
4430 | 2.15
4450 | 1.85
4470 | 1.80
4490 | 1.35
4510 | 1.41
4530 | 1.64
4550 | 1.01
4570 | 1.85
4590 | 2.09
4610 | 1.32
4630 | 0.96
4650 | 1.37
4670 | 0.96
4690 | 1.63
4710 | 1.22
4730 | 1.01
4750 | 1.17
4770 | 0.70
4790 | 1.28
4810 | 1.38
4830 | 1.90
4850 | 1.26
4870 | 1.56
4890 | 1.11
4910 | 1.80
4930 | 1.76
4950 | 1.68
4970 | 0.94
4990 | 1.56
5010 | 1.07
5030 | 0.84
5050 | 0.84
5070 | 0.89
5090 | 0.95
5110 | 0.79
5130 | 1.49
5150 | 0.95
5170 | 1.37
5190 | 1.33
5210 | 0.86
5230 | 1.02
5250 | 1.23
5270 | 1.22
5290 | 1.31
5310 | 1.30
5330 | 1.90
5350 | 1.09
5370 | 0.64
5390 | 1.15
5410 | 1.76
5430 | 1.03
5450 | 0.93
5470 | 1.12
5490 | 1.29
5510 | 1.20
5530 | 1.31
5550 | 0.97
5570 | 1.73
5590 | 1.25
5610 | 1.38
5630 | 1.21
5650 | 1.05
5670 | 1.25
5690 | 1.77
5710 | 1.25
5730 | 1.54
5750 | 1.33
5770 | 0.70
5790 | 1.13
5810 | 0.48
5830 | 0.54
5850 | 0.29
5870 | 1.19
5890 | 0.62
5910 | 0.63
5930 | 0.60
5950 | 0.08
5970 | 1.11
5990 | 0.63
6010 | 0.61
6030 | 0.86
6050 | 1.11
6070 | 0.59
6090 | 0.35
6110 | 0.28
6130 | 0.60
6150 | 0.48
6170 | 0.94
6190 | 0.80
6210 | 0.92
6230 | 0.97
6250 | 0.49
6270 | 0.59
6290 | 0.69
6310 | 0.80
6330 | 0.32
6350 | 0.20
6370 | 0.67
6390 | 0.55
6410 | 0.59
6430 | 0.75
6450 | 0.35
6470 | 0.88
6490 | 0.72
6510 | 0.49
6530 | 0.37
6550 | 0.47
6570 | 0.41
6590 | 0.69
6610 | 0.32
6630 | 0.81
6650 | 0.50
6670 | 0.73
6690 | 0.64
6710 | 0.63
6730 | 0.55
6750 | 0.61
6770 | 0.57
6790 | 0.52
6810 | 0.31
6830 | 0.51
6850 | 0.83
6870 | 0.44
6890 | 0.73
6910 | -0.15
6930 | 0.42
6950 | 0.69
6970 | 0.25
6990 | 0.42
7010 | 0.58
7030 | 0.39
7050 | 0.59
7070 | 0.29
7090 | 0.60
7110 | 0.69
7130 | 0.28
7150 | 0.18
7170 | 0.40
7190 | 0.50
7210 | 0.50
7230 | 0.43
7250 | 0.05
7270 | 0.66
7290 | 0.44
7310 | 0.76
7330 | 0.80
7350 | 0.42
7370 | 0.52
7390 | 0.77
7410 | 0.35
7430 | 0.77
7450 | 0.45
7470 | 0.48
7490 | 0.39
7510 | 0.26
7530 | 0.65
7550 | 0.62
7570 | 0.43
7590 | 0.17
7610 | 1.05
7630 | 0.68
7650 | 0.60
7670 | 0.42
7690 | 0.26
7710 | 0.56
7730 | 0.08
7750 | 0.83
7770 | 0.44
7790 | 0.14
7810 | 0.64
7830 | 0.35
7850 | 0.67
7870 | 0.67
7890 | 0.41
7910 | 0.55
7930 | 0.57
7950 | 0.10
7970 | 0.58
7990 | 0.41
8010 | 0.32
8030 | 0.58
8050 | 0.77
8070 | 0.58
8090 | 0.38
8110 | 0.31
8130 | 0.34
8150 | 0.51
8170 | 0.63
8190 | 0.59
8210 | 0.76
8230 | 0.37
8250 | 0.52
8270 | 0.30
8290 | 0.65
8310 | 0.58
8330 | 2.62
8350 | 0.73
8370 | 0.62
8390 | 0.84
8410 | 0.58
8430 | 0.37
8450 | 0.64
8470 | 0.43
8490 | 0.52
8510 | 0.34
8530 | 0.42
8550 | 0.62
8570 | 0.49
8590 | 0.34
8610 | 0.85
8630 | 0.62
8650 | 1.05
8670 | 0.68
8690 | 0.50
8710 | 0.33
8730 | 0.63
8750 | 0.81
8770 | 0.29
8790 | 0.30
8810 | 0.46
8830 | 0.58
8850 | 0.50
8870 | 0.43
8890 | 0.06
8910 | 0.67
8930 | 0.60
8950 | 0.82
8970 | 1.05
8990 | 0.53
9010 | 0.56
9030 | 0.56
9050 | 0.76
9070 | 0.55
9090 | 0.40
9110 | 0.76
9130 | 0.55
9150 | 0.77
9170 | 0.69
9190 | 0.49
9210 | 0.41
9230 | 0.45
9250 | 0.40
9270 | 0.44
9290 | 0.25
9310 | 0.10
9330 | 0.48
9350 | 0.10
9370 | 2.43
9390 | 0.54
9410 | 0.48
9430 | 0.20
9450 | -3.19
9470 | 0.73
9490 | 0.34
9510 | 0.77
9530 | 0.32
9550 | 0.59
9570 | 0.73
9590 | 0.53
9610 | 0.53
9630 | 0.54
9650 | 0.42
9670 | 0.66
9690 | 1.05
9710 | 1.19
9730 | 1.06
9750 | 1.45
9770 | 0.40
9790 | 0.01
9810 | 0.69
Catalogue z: 1.234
